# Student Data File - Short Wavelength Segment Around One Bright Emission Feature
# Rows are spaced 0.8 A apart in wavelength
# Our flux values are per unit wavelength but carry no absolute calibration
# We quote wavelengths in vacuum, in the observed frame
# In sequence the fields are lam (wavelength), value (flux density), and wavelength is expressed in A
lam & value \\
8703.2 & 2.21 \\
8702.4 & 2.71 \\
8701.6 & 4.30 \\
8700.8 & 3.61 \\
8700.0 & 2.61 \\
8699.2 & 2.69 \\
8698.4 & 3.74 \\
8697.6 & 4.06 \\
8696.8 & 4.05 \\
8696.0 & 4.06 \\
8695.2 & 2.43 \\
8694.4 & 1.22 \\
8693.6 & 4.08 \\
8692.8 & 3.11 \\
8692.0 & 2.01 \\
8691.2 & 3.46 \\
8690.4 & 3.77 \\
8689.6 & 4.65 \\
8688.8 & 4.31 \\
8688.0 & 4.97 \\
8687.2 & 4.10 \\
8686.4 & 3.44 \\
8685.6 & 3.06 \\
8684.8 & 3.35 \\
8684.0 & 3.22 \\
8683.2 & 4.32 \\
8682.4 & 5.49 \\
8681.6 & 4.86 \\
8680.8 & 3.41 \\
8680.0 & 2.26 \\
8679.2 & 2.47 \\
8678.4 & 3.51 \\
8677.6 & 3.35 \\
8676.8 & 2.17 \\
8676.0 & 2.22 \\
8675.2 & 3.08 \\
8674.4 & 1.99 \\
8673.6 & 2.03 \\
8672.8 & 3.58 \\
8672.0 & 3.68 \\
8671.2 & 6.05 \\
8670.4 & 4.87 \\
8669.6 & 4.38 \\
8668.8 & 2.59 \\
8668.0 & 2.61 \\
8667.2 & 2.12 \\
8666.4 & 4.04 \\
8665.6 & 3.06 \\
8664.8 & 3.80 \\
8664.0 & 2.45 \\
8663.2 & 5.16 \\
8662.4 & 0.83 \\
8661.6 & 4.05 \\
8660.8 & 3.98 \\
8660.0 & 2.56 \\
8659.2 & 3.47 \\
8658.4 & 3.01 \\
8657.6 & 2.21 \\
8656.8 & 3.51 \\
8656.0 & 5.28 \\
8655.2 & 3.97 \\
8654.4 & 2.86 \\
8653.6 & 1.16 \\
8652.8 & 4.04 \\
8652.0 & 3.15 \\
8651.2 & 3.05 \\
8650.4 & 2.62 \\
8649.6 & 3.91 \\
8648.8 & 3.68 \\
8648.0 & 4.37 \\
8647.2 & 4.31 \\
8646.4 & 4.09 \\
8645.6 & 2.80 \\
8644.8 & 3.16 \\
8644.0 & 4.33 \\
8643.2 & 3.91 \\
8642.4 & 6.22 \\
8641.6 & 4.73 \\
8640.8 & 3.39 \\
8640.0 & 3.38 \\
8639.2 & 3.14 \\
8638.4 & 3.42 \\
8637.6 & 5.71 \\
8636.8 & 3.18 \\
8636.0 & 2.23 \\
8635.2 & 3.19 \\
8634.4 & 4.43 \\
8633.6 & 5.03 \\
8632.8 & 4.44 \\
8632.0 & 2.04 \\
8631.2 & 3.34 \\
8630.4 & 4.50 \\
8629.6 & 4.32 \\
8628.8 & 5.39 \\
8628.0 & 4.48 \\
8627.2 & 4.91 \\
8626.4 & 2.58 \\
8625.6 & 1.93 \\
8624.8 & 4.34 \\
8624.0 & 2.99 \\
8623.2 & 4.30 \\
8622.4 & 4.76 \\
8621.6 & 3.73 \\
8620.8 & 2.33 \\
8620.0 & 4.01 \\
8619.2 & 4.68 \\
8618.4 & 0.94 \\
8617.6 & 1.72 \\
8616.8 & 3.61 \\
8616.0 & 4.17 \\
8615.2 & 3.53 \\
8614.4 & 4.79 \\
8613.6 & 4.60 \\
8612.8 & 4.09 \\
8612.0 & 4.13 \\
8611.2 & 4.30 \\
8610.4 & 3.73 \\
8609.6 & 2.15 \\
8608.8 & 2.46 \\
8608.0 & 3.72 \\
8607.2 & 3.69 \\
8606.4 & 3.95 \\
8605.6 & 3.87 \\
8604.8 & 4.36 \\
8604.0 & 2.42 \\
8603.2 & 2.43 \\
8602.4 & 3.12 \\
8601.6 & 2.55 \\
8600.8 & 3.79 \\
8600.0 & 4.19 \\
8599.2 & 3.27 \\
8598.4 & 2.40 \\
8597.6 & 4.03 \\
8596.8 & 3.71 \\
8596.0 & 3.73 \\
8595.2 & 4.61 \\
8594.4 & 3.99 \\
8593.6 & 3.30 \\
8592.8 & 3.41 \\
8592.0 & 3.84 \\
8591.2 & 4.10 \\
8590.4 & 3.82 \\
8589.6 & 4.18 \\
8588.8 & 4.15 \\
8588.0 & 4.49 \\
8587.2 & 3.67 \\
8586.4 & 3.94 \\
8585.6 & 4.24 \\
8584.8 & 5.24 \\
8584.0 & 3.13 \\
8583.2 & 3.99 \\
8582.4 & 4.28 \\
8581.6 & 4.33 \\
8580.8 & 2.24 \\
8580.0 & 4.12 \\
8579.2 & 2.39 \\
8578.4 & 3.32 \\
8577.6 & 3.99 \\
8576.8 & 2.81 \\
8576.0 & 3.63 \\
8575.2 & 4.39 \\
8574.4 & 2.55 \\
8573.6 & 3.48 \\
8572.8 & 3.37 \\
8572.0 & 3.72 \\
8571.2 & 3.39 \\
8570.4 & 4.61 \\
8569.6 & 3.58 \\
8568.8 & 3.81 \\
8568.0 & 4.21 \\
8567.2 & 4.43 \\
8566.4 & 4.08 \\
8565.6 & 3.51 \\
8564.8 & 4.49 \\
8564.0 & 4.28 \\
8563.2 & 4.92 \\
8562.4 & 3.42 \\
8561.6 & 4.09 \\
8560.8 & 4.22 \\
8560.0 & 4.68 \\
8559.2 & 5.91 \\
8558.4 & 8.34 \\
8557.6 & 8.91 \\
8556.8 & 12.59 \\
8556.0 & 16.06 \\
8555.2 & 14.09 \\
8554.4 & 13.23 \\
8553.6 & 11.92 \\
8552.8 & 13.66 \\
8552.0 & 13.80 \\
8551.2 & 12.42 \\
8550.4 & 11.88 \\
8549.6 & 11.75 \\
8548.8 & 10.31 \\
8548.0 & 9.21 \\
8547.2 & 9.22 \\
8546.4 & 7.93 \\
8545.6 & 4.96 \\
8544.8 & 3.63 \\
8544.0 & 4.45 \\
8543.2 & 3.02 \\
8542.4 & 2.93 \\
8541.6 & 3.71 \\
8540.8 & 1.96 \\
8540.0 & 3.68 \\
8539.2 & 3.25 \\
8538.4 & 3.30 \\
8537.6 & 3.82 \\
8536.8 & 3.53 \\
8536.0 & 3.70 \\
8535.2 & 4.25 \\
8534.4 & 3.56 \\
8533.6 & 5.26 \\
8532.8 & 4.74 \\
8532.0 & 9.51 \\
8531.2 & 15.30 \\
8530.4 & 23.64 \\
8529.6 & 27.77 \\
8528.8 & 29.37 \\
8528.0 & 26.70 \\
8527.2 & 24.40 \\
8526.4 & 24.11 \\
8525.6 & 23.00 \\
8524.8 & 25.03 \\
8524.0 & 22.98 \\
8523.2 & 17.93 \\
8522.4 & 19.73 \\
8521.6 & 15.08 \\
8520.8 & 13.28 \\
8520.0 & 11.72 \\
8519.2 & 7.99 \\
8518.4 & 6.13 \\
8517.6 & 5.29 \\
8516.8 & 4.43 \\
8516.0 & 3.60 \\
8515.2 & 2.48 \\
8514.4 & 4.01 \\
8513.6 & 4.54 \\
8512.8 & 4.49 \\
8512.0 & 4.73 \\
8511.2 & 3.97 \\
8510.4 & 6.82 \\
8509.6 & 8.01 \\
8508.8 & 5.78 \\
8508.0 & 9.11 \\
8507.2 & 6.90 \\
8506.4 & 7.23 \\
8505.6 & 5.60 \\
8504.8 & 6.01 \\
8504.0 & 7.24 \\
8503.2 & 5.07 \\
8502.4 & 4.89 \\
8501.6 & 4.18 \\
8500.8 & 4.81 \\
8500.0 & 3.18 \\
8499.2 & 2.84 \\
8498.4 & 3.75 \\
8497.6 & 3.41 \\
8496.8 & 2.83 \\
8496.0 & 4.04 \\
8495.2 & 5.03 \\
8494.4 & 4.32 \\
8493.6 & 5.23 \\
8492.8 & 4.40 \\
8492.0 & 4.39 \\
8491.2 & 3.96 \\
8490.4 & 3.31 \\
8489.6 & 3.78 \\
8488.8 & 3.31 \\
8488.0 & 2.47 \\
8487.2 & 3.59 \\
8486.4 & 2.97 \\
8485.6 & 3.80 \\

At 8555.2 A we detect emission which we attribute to [N II] 6583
